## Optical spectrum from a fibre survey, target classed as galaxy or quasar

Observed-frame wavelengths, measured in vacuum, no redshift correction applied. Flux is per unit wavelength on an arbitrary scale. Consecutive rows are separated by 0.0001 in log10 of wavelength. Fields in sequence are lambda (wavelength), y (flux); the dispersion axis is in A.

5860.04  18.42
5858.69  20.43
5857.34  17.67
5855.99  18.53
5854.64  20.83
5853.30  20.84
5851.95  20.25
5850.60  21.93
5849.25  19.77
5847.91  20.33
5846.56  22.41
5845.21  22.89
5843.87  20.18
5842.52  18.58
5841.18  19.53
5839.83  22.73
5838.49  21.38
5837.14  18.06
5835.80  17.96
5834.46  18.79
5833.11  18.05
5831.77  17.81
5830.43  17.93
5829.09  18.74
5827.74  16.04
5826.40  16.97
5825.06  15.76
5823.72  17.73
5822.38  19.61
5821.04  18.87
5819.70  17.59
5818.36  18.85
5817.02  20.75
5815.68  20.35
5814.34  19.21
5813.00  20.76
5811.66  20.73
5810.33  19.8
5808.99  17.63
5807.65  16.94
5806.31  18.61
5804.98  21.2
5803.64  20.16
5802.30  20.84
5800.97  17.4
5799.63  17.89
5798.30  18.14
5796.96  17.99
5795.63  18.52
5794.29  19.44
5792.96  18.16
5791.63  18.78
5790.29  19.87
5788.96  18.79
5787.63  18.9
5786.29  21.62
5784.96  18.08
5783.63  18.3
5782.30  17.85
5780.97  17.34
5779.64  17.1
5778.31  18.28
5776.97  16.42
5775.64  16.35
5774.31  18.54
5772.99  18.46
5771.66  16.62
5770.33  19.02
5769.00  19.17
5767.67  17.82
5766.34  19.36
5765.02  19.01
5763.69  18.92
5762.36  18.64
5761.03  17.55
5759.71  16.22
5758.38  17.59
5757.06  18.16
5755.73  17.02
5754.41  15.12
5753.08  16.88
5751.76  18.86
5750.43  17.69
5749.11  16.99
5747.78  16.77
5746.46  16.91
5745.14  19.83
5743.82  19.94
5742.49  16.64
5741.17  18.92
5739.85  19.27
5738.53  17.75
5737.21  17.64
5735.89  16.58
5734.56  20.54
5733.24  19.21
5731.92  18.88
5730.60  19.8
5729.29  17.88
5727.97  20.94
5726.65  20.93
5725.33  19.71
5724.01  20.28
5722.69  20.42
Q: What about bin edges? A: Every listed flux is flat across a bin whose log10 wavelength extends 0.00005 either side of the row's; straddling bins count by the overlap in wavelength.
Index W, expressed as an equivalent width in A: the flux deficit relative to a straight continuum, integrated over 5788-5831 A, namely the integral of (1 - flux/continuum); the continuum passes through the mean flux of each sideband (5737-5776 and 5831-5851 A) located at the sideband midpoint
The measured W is 1.0 A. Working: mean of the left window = 17.9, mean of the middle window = 18.8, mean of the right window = 20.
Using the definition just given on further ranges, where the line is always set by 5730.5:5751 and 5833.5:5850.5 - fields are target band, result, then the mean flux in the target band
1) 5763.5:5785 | 1.0 A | 18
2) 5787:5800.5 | 0.5 A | 18.6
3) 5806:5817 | 0.2 A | 19.4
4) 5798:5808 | 0.3 A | 19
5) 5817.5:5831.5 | 1.4 A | 17.9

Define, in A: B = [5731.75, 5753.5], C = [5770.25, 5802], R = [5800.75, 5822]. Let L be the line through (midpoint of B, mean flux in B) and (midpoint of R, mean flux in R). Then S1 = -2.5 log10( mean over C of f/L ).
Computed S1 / 0.04 mag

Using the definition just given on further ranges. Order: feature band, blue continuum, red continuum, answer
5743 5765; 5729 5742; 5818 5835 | 0.05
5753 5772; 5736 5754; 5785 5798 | 0.03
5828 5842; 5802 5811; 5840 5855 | 0.07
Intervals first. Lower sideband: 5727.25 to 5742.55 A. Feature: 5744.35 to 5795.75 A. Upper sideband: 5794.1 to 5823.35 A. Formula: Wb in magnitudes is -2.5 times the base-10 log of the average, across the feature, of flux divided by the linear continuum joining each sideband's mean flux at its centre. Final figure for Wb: 0.05 mag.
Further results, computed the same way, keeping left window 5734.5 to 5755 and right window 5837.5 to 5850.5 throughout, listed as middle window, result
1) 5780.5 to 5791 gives 0.01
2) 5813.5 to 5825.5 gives 0.07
